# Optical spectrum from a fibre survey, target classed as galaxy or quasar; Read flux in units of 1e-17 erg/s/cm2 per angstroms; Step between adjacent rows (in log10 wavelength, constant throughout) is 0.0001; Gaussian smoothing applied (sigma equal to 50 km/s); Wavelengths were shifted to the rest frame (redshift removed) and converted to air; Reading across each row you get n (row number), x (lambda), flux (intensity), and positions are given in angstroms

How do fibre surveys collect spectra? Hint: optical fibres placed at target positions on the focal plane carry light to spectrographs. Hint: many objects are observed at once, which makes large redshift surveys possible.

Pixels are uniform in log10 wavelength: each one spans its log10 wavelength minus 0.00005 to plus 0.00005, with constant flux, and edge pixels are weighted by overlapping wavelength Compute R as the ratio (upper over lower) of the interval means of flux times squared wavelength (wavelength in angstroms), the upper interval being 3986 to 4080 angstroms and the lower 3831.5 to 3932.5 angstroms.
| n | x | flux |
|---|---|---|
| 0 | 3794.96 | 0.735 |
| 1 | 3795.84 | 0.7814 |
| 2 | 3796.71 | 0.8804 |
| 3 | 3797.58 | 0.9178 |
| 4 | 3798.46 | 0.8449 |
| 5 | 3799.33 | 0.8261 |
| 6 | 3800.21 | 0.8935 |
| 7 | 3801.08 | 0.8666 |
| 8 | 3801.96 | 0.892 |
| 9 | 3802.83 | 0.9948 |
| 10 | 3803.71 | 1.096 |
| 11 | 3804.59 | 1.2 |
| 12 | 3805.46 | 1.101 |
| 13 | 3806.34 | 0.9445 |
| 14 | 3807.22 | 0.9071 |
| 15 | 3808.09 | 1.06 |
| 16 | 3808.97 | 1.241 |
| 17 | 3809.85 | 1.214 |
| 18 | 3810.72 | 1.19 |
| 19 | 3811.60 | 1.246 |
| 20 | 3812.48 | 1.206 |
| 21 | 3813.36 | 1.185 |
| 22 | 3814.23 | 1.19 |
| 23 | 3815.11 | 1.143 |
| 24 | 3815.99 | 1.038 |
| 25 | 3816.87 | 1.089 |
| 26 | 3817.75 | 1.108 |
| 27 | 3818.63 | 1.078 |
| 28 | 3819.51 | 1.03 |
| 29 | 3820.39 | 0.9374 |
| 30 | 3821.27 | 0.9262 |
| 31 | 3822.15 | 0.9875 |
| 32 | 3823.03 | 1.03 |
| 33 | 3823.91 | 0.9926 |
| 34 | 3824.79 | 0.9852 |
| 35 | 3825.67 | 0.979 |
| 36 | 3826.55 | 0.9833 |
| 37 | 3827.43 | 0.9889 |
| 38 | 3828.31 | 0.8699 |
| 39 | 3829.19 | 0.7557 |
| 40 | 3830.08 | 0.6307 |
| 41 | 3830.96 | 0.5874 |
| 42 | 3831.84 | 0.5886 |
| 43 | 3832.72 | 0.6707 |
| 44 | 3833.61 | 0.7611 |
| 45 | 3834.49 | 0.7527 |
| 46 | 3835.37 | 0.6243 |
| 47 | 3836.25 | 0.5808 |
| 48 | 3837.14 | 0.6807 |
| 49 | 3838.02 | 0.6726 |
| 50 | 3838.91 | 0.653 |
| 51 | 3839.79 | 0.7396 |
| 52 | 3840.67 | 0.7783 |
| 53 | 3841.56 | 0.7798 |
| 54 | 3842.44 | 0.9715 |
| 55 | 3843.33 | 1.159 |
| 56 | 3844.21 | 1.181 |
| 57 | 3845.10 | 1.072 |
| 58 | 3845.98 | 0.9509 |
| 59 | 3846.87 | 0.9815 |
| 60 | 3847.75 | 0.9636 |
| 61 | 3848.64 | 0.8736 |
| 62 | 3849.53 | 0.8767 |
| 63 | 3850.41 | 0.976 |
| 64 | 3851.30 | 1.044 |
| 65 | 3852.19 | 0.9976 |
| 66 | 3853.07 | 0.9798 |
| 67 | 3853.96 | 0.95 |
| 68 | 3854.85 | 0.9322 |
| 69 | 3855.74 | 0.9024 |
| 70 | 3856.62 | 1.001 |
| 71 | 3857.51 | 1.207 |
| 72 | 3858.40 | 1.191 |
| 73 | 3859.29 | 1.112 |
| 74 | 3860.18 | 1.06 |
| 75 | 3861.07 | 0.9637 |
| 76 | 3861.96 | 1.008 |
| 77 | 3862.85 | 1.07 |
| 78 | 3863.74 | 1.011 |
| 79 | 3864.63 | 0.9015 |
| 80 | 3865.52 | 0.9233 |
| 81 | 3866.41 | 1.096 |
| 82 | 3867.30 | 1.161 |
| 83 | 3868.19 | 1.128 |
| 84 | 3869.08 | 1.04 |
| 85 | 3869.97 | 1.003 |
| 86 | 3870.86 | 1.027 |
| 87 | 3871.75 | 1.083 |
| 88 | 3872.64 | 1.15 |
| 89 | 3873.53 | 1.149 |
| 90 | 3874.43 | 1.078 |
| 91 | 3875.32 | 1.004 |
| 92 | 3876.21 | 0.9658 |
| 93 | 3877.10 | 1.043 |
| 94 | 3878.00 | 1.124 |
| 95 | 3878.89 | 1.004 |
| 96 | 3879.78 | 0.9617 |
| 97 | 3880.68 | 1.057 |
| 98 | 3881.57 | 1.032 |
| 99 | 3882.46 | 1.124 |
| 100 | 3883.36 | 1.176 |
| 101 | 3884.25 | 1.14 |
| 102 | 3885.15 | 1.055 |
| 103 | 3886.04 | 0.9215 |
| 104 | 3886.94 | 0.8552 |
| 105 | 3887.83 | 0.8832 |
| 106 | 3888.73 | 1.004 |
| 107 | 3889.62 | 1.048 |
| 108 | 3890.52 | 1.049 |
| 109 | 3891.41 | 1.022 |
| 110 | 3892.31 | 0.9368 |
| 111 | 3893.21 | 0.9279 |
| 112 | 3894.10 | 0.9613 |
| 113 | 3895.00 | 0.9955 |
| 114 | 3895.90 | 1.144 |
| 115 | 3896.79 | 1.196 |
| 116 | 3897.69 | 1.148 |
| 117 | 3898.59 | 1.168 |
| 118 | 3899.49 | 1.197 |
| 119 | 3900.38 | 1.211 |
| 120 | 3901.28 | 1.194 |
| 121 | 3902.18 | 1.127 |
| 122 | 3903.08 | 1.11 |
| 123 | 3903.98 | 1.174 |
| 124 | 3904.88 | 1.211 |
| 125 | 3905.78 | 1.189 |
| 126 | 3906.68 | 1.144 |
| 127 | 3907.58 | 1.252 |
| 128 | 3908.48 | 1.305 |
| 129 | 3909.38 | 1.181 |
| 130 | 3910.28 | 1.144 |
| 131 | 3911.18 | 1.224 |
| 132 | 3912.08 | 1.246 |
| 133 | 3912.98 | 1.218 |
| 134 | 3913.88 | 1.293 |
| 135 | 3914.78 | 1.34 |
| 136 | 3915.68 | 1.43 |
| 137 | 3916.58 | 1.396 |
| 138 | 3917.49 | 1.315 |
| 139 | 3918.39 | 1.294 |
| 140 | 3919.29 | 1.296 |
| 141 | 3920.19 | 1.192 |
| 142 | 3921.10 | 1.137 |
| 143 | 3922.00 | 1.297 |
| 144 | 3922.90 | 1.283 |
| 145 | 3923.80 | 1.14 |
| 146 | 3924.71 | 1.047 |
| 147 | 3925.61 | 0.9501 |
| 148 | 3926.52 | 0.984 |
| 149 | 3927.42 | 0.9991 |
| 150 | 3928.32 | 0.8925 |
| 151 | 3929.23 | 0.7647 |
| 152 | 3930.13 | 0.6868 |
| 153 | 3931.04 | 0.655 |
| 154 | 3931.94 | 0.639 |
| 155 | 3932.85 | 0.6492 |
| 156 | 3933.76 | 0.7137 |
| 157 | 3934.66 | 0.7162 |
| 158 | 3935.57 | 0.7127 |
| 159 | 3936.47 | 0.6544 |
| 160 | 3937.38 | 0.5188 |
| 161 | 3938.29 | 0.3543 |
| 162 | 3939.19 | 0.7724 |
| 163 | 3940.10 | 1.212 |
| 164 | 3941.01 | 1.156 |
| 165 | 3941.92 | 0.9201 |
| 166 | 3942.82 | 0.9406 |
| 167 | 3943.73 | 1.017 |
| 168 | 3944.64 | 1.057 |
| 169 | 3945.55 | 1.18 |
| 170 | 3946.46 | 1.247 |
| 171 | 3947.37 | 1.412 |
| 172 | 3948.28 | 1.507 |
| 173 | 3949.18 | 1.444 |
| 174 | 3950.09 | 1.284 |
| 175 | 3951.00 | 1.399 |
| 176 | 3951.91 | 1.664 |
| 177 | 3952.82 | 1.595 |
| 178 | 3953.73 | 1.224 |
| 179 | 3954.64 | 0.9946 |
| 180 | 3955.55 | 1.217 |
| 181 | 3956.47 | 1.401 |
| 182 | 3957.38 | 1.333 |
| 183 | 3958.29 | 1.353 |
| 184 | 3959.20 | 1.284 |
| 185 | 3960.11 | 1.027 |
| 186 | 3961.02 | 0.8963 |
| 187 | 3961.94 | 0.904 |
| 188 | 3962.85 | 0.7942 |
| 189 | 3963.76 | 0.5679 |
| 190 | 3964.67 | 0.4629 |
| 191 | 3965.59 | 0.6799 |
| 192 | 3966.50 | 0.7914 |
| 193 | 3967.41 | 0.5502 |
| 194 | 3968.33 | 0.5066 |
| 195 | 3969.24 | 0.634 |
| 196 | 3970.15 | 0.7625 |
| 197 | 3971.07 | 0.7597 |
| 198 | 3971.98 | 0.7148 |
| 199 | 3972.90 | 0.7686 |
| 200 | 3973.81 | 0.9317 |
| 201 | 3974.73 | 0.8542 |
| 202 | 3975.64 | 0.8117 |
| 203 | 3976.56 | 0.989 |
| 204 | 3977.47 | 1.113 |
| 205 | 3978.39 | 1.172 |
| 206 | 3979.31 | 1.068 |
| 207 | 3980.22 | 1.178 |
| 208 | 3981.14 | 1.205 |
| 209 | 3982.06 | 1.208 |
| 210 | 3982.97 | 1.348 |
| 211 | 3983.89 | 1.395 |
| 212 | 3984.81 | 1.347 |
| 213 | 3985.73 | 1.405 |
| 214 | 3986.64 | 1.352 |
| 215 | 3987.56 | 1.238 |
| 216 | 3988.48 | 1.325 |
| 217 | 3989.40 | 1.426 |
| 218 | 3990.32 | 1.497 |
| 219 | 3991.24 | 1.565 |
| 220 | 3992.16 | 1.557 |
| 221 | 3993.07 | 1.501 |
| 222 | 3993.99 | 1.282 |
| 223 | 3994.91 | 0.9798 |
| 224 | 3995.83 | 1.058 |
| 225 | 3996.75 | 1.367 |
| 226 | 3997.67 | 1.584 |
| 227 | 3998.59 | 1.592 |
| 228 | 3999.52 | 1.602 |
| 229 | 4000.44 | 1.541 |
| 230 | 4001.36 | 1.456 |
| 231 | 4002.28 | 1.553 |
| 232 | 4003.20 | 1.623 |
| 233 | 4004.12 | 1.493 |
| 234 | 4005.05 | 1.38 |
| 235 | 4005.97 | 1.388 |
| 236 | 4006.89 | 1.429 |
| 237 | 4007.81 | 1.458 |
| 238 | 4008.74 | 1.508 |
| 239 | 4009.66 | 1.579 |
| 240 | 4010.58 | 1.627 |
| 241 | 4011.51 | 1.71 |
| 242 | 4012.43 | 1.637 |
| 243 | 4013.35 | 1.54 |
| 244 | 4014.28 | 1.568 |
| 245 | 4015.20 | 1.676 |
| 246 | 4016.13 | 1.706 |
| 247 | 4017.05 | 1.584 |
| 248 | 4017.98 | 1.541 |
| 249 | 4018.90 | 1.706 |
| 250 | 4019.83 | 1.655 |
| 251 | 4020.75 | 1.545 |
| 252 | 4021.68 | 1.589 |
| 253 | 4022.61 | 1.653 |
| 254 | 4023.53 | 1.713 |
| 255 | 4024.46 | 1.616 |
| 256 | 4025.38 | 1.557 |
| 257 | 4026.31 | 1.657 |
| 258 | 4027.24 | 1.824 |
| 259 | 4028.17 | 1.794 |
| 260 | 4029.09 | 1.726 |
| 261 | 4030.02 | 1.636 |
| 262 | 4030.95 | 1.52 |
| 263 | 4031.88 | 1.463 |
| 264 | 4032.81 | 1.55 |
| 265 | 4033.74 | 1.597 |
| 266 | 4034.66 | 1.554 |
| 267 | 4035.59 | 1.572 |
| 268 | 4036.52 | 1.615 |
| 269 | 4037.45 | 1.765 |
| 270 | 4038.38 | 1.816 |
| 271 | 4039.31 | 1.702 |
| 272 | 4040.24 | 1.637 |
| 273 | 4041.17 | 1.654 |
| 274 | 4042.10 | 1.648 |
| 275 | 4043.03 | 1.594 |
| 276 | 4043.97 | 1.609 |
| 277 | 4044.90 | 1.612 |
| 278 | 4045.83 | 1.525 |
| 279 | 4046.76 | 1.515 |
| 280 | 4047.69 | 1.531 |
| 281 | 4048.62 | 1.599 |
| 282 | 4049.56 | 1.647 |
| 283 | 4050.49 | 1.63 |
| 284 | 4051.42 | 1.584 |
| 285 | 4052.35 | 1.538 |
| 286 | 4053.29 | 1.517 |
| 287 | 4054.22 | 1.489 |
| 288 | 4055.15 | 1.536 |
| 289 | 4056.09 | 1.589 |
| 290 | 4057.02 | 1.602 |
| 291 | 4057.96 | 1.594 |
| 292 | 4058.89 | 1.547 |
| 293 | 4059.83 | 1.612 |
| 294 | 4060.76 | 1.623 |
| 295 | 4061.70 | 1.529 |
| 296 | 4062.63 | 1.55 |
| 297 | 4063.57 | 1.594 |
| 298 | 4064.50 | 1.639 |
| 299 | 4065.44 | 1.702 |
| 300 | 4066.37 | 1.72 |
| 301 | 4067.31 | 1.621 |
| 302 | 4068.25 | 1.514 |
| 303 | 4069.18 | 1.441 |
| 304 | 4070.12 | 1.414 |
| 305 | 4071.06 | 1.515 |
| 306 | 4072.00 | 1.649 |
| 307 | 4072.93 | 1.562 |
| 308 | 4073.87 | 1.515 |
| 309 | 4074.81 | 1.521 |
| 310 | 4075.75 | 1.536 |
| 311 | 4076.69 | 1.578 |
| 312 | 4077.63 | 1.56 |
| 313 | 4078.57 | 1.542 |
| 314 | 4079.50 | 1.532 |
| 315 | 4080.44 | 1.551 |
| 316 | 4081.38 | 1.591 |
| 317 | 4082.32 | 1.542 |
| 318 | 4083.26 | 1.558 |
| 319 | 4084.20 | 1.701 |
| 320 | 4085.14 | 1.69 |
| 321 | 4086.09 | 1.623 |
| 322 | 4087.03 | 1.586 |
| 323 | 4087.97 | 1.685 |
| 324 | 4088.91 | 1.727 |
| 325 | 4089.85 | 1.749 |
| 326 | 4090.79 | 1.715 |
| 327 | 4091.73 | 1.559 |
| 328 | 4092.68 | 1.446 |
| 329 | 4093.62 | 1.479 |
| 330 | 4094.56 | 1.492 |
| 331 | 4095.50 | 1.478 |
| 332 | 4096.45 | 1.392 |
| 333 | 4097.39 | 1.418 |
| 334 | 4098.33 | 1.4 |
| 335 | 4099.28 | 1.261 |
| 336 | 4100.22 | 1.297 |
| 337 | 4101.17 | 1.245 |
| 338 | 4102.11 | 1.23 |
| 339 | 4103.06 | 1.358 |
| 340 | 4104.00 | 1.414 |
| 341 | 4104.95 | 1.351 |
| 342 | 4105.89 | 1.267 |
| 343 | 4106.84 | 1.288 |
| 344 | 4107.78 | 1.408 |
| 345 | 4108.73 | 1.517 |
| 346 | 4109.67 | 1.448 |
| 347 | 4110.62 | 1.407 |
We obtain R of 1.63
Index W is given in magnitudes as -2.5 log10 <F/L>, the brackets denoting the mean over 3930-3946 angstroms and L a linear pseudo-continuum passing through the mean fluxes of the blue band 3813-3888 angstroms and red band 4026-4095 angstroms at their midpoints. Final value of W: 0.45 mag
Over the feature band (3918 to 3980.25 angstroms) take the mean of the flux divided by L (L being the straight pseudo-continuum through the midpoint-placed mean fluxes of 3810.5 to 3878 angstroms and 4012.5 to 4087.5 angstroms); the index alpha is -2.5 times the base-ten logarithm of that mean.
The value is 0.29 mag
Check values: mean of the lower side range 0.969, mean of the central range 0.986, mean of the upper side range 1.6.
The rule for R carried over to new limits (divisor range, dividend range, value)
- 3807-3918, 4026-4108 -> 1.67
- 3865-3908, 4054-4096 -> 1.61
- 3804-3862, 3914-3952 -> 1.15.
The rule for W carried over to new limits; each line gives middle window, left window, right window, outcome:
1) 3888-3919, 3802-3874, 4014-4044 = 0.03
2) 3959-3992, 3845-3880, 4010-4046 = 0.38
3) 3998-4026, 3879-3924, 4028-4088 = -0.08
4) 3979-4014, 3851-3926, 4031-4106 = -0.04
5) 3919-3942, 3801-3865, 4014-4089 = 0.36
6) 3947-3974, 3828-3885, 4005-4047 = 0.29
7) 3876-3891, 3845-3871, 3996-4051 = 0.08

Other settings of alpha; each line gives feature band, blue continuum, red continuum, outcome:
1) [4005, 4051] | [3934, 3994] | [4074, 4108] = -0.244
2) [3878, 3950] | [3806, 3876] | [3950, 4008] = 0.017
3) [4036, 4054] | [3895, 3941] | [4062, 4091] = -0.090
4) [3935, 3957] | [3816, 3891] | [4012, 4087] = 0.136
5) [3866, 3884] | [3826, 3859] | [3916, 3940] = -0.193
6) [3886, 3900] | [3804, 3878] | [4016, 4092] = 0.101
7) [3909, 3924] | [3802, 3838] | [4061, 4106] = -0.087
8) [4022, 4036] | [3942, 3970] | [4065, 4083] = -0.186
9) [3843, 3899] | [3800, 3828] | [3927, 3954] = -0.005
